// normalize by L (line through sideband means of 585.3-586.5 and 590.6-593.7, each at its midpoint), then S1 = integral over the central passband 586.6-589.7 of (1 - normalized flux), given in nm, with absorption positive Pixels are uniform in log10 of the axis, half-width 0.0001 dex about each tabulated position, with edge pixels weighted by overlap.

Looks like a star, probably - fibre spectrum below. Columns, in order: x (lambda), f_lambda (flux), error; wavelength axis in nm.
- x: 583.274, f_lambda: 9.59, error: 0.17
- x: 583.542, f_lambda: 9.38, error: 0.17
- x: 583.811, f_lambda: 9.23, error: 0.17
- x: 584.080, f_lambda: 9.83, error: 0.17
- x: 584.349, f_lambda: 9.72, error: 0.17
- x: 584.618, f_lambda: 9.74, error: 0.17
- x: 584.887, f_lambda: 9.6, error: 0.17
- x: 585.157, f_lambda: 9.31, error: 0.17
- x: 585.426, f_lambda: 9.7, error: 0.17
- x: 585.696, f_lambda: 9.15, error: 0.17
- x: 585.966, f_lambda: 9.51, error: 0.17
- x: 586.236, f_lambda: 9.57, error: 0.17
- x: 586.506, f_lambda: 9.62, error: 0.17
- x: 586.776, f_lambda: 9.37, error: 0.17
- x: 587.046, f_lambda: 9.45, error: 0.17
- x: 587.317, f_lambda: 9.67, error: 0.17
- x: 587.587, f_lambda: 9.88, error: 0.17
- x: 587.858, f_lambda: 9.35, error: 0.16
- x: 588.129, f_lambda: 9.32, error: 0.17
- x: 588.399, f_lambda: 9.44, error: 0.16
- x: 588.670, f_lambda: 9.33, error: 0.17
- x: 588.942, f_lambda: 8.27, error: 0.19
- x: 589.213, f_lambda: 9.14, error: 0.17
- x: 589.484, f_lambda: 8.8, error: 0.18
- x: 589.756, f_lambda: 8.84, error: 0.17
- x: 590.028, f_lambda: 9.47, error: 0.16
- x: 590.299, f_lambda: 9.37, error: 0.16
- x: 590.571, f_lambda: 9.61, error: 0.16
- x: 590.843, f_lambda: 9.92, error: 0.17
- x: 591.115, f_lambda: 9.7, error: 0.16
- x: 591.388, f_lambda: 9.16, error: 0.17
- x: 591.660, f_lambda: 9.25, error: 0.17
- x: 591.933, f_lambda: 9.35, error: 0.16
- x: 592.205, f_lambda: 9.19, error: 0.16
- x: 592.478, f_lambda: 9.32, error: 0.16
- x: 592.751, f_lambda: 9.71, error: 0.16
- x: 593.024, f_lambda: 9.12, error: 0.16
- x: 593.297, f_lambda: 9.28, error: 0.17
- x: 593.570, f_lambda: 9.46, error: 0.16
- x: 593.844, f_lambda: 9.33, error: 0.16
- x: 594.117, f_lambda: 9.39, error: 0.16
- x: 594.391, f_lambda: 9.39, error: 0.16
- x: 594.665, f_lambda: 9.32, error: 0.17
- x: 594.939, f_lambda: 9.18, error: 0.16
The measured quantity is 0.06 nm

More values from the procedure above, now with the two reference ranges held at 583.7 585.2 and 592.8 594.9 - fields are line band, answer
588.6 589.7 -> 0.07 nm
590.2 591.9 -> -0.02 nm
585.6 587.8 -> 0.00 nm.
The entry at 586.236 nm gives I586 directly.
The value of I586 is 9.57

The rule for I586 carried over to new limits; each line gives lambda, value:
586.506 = 9.62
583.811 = 9.23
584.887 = 9.6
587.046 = 9.45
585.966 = 9.51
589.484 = 8.8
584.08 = 9.83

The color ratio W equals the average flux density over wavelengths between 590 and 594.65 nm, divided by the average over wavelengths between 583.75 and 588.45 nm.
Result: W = 0.99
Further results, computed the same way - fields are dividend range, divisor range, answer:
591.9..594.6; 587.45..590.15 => 1.02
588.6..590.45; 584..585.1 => 0.93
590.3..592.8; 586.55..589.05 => 1.01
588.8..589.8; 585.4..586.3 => 0.93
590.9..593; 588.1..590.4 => 1.03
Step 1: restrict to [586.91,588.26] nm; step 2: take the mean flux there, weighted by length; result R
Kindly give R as 9.53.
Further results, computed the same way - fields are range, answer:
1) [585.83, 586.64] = 9.56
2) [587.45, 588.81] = 9.46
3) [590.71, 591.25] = 9.81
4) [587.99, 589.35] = 9.1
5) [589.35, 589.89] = 8.81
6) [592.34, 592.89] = 9.51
